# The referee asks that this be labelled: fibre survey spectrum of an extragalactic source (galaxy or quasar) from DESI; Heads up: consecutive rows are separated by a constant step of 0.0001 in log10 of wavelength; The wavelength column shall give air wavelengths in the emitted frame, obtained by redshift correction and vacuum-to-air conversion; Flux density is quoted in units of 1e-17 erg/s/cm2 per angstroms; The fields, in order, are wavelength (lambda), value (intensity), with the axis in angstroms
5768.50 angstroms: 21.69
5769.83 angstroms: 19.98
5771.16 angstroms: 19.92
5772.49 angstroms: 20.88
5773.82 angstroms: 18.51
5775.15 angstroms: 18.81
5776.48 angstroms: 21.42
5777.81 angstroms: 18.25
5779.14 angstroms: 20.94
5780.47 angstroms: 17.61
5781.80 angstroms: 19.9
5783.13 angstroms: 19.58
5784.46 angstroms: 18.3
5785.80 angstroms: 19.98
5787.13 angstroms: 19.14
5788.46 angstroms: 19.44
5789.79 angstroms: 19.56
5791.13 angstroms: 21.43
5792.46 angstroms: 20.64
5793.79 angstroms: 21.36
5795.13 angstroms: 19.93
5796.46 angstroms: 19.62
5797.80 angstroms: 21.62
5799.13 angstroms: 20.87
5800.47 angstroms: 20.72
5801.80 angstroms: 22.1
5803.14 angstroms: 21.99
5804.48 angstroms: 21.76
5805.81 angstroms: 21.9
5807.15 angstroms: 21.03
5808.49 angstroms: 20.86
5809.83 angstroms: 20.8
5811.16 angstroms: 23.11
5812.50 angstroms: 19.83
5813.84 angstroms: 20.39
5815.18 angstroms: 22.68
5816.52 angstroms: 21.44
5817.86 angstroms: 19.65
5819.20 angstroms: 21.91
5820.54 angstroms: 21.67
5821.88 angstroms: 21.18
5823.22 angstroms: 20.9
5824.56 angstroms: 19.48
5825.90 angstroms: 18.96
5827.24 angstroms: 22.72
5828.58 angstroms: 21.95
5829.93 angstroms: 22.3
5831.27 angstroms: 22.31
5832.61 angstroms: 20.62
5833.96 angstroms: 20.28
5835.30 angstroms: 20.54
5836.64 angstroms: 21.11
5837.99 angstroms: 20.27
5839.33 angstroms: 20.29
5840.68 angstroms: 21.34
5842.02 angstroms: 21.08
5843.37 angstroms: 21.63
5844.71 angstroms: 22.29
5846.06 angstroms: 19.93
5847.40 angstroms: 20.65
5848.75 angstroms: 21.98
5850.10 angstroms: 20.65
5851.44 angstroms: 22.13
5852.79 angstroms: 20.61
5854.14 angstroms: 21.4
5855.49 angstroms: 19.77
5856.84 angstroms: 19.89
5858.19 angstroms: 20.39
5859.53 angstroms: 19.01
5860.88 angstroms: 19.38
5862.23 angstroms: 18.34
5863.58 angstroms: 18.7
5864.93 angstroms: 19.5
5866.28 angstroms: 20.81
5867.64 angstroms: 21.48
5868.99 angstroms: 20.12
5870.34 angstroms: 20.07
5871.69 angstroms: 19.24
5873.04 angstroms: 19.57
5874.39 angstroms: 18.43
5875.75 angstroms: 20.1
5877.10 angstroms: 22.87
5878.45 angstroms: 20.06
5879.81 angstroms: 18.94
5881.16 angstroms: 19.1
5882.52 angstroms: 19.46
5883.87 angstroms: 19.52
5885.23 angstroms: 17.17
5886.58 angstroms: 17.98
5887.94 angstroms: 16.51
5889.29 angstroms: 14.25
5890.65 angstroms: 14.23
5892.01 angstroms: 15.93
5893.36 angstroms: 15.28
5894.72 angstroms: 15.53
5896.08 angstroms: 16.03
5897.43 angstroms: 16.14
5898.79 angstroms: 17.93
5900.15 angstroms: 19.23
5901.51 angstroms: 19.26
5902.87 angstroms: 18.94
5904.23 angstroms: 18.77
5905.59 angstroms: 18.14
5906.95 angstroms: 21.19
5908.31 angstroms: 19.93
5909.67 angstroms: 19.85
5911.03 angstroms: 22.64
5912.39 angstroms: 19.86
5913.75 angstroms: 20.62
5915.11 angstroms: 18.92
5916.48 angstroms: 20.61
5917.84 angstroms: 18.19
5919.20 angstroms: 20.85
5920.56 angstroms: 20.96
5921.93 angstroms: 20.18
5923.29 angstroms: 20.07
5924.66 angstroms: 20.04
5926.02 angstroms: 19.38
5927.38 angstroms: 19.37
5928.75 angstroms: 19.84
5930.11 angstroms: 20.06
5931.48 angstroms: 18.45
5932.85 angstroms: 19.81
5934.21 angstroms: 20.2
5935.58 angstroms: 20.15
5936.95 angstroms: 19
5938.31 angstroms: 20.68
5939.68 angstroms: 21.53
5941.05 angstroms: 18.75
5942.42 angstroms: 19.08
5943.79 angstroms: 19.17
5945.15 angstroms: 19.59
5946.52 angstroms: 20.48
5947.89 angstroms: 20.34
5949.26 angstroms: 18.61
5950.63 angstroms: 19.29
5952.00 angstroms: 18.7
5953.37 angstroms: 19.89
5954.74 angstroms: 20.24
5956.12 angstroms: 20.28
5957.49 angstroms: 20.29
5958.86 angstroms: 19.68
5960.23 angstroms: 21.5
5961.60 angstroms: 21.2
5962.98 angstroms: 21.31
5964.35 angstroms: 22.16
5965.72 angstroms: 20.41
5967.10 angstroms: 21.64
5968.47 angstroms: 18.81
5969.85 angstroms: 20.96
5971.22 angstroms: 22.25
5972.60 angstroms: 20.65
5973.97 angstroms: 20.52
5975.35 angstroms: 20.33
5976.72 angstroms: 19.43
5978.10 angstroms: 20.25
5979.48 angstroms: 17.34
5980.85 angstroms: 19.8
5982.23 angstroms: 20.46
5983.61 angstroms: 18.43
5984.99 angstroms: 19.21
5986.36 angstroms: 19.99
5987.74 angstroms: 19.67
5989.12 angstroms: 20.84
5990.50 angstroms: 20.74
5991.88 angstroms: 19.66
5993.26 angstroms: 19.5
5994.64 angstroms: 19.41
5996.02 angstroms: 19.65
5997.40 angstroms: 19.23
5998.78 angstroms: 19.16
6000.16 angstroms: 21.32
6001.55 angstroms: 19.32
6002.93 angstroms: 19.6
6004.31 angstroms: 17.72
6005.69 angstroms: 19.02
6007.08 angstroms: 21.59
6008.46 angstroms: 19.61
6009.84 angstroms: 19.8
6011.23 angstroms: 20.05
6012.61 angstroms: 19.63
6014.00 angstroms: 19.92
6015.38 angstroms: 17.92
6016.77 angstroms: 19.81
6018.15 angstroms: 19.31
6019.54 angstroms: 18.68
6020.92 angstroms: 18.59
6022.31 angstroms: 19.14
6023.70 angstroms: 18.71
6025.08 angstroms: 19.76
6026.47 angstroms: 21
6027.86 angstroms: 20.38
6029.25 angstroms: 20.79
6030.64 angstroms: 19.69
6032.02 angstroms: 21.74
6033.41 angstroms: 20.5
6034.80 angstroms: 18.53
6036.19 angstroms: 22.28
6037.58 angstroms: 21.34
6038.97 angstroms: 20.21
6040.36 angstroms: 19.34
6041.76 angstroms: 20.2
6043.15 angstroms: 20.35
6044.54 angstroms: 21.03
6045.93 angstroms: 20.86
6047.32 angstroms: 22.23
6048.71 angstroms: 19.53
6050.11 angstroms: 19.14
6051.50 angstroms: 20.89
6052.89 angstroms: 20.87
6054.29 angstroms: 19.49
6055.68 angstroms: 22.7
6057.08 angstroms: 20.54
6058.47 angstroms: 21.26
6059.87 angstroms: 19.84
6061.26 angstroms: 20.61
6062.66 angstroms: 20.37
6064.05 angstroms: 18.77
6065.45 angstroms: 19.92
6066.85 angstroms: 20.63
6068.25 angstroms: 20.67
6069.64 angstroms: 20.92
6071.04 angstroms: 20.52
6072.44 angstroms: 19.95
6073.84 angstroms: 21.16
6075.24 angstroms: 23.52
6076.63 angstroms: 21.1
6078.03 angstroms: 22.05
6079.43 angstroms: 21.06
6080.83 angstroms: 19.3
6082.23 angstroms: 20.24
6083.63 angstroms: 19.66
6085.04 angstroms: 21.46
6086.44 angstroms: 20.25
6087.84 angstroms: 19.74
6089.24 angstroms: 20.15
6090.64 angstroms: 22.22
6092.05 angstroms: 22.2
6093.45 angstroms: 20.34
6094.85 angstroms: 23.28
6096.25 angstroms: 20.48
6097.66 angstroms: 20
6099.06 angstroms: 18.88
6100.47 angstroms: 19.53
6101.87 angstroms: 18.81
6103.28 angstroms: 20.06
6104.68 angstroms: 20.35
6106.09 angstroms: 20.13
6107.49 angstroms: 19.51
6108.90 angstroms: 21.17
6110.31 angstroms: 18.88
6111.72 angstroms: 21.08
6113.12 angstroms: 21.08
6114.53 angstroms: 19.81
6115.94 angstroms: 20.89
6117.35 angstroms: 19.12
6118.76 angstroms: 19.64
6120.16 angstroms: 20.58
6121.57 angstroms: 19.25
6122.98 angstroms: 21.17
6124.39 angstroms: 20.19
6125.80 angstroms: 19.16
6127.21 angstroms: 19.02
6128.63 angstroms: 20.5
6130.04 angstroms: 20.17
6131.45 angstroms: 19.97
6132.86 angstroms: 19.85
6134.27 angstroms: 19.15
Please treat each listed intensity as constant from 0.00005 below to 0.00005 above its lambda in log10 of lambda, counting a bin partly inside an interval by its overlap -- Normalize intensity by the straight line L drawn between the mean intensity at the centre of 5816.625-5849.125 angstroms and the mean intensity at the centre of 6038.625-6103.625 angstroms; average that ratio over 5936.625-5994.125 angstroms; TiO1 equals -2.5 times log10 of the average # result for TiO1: 0.04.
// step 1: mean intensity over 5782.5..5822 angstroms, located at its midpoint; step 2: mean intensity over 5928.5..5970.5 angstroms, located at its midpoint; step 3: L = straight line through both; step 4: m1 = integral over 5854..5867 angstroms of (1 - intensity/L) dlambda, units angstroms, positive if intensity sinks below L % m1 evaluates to 0.5 angstroms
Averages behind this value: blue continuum 20.8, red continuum 20.1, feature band 19.6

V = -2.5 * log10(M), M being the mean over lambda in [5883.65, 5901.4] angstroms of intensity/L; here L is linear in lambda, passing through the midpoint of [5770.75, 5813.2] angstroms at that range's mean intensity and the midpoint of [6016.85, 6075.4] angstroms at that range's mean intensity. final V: 0.22 mag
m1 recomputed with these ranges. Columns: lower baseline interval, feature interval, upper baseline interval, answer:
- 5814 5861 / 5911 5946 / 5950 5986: 0.93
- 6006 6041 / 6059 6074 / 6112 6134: -0.23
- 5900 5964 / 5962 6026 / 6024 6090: 1.30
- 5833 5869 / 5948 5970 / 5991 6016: -0.50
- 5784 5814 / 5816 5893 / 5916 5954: 1.26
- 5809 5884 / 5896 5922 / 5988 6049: 1.13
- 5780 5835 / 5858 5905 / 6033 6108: 5.02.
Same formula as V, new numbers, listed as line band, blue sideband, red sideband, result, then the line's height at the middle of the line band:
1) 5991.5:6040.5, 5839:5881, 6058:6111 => 0.04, 20.4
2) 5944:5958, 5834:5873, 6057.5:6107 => 0.04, 20.5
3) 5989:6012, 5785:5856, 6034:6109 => 0.05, 20.7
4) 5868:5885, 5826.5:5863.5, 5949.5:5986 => 0.05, 20.6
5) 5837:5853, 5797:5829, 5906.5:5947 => -0.01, 20.9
